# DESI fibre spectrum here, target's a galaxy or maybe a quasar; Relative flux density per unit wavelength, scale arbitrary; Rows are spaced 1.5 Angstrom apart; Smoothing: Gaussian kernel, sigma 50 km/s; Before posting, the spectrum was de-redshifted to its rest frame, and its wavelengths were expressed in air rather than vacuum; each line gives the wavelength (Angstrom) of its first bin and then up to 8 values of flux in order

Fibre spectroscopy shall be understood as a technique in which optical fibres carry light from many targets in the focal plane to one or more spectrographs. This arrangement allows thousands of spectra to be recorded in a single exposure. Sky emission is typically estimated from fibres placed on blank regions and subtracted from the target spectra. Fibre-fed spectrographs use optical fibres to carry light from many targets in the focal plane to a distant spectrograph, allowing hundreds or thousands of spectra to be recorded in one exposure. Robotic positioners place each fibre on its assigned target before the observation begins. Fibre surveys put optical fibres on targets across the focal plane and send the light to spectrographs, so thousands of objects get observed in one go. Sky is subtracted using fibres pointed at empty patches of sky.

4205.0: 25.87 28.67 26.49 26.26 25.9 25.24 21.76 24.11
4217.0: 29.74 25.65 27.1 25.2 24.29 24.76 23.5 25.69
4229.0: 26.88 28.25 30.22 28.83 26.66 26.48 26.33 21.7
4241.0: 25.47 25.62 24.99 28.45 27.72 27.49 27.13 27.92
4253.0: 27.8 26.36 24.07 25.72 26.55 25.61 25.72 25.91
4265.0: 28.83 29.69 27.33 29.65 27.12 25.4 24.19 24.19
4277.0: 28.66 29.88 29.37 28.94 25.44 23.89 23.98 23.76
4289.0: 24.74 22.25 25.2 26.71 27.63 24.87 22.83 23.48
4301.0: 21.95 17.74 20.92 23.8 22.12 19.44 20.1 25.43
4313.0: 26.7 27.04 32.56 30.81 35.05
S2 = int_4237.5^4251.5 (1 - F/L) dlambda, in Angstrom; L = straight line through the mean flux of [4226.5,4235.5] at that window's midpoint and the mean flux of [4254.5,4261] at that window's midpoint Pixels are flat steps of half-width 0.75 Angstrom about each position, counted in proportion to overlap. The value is 0.2 Angstrom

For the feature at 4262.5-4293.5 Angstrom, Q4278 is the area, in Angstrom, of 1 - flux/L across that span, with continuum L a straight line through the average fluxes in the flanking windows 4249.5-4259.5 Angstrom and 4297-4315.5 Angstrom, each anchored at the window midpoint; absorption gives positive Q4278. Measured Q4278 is -2.00 Angstrom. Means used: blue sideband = 26.5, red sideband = 22.8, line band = 26.4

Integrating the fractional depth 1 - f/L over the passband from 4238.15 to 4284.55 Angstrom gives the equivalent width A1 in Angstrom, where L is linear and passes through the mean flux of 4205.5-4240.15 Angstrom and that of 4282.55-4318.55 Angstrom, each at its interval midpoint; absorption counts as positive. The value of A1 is -2.7 Angstrom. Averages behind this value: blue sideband 26.1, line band 26.7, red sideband 24.4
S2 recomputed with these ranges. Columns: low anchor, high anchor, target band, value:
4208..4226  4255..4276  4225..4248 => -0.5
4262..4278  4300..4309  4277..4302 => -1.7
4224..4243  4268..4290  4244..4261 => -0.3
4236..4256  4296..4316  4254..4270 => -0.9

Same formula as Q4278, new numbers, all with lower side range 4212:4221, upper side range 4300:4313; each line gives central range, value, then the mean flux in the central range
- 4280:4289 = -1.11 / 25.5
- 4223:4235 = -0.79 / 26.7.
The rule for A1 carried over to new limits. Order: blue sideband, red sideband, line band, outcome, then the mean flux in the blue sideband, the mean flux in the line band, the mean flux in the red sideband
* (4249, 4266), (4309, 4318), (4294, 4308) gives 2.05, 26.6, 22.8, 26.8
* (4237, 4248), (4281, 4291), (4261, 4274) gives -1.07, 25.8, 27.2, 24.7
